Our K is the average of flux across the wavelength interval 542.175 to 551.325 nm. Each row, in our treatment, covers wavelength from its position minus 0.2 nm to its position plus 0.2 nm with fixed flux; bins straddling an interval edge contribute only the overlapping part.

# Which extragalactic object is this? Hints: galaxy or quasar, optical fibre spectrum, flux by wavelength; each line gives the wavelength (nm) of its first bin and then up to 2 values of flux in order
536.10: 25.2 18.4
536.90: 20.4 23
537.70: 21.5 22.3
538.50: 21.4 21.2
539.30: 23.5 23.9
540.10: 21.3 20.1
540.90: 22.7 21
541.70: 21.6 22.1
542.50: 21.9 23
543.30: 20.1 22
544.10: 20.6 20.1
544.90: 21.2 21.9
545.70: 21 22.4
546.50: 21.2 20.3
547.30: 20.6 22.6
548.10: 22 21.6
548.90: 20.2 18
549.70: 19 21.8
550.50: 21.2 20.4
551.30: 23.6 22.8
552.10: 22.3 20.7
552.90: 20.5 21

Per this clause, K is 21.1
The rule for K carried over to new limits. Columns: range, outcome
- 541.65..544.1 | 21.7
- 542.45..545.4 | 21.3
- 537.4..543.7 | 21.9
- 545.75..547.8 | 21.3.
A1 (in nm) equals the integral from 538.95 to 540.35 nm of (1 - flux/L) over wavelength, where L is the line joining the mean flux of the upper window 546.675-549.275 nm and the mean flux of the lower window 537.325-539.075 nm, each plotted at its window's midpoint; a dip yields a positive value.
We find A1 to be -0.06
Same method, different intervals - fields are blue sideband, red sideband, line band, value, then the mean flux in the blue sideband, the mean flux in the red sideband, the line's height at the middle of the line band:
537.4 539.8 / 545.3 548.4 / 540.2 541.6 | 0.048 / 22.3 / 21.5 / 22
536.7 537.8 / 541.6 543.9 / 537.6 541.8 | -0.033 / 21.6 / 21.8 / 21.7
